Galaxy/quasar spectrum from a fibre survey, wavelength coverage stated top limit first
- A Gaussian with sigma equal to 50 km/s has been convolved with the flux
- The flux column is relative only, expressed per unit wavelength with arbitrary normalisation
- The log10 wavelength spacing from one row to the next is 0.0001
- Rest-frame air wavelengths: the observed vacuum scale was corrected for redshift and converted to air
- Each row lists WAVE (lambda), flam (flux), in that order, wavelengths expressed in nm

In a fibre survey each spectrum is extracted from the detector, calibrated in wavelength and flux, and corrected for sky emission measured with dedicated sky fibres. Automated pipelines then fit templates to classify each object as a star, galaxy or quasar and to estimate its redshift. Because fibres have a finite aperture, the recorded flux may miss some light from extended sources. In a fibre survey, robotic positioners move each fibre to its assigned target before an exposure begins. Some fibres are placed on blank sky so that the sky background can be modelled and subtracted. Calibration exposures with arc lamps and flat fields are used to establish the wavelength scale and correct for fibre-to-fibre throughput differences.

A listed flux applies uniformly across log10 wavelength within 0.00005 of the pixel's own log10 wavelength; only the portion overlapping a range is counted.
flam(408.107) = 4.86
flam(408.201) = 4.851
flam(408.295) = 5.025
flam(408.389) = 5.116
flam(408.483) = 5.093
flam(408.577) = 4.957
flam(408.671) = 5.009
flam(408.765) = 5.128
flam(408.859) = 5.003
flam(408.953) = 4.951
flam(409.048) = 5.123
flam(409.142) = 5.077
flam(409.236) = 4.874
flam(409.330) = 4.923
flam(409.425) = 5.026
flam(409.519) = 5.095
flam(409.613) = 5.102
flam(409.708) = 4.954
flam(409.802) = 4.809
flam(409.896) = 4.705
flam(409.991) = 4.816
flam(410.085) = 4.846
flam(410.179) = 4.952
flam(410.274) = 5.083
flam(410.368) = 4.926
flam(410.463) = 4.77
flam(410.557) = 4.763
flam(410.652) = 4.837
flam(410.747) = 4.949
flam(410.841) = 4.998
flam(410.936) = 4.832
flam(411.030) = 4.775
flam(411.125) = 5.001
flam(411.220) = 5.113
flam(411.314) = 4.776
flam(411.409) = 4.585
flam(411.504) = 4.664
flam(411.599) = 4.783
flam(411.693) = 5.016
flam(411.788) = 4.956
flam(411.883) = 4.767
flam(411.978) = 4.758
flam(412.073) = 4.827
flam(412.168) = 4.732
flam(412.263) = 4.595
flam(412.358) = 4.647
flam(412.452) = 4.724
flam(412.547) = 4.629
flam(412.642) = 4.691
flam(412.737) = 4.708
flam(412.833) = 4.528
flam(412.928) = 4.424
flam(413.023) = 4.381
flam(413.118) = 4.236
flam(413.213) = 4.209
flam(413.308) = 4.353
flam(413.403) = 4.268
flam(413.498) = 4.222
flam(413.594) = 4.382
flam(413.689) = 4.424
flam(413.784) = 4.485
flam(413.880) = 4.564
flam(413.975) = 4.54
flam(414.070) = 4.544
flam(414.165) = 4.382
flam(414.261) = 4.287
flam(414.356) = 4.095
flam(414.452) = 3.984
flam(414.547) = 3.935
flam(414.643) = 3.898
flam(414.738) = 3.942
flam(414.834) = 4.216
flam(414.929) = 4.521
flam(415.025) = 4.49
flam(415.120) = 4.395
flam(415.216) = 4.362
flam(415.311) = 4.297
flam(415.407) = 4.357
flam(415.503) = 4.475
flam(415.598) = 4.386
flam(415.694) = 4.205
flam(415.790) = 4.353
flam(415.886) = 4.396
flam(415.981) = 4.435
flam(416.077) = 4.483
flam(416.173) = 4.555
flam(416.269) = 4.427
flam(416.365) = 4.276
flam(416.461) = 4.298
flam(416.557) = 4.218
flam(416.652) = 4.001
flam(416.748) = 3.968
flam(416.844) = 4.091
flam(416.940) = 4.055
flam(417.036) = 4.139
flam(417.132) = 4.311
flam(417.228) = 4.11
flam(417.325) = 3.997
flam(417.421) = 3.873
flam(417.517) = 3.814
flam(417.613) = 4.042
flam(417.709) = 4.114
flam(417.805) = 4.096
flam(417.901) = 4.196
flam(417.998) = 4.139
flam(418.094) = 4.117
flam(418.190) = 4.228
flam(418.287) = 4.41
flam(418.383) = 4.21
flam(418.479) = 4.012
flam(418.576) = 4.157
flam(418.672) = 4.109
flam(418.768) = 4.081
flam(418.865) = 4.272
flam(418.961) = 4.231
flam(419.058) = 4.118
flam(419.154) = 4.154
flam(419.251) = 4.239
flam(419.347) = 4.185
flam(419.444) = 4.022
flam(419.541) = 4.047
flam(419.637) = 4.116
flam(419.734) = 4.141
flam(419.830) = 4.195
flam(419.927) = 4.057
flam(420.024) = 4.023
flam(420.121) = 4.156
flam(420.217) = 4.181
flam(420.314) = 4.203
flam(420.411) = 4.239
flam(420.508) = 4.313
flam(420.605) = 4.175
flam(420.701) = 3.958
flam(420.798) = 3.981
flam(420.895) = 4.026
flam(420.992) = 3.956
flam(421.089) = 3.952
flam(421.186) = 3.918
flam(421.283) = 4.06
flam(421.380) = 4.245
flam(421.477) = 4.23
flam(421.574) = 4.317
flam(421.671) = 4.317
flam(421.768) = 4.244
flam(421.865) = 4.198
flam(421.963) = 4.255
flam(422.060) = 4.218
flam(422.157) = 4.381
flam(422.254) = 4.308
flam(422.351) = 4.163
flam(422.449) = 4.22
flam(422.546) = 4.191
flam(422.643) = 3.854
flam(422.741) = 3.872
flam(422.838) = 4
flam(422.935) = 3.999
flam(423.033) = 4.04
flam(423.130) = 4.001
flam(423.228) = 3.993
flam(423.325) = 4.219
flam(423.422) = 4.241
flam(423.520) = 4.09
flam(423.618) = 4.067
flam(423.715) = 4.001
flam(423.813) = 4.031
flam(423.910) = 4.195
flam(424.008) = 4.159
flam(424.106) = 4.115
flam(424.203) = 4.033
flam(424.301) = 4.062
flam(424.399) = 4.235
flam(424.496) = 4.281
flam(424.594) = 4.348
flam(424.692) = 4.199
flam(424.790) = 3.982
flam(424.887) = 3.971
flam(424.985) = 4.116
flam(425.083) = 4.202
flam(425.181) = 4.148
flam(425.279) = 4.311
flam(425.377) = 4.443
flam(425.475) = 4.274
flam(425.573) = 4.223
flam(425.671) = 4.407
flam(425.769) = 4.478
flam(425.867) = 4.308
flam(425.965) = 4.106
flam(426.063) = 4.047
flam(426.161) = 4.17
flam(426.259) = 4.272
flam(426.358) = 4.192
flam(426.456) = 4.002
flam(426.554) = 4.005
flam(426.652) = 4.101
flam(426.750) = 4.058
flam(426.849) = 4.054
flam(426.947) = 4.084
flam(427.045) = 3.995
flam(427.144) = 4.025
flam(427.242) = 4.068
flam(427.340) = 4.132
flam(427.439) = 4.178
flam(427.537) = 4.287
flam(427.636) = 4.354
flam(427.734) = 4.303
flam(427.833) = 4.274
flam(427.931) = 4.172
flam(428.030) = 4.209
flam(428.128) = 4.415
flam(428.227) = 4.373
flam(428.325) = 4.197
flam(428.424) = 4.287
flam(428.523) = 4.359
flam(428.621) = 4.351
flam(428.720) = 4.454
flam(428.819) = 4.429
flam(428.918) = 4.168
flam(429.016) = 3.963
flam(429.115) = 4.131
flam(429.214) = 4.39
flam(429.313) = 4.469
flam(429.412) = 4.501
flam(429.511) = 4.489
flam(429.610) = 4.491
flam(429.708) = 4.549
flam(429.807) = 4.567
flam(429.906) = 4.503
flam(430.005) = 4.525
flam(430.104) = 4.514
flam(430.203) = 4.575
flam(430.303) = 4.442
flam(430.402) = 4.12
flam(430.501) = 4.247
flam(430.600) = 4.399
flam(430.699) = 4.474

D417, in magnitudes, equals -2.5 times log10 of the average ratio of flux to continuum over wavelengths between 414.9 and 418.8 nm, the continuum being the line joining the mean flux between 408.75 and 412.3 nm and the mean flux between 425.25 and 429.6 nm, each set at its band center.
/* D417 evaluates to 0.10 mag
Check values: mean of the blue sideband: 4.89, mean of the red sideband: 4.24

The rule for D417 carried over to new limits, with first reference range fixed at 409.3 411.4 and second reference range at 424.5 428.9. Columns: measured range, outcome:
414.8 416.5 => 0.07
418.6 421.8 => 0.09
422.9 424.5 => 0.06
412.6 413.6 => 0.09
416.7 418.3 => 0.13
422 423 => 0.07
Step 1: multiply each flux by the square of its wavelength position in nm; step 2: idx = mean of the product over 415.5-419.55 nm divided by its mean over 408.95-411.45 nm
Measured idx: 0.88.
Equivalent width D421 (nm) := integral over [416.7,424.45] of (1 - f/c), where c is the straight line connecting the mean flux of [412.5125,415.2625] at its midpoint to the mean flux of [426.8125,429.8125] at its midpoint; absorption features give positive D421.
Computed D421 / 0.35 nm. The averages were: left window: 4.35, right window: 4.28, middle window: 4.12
